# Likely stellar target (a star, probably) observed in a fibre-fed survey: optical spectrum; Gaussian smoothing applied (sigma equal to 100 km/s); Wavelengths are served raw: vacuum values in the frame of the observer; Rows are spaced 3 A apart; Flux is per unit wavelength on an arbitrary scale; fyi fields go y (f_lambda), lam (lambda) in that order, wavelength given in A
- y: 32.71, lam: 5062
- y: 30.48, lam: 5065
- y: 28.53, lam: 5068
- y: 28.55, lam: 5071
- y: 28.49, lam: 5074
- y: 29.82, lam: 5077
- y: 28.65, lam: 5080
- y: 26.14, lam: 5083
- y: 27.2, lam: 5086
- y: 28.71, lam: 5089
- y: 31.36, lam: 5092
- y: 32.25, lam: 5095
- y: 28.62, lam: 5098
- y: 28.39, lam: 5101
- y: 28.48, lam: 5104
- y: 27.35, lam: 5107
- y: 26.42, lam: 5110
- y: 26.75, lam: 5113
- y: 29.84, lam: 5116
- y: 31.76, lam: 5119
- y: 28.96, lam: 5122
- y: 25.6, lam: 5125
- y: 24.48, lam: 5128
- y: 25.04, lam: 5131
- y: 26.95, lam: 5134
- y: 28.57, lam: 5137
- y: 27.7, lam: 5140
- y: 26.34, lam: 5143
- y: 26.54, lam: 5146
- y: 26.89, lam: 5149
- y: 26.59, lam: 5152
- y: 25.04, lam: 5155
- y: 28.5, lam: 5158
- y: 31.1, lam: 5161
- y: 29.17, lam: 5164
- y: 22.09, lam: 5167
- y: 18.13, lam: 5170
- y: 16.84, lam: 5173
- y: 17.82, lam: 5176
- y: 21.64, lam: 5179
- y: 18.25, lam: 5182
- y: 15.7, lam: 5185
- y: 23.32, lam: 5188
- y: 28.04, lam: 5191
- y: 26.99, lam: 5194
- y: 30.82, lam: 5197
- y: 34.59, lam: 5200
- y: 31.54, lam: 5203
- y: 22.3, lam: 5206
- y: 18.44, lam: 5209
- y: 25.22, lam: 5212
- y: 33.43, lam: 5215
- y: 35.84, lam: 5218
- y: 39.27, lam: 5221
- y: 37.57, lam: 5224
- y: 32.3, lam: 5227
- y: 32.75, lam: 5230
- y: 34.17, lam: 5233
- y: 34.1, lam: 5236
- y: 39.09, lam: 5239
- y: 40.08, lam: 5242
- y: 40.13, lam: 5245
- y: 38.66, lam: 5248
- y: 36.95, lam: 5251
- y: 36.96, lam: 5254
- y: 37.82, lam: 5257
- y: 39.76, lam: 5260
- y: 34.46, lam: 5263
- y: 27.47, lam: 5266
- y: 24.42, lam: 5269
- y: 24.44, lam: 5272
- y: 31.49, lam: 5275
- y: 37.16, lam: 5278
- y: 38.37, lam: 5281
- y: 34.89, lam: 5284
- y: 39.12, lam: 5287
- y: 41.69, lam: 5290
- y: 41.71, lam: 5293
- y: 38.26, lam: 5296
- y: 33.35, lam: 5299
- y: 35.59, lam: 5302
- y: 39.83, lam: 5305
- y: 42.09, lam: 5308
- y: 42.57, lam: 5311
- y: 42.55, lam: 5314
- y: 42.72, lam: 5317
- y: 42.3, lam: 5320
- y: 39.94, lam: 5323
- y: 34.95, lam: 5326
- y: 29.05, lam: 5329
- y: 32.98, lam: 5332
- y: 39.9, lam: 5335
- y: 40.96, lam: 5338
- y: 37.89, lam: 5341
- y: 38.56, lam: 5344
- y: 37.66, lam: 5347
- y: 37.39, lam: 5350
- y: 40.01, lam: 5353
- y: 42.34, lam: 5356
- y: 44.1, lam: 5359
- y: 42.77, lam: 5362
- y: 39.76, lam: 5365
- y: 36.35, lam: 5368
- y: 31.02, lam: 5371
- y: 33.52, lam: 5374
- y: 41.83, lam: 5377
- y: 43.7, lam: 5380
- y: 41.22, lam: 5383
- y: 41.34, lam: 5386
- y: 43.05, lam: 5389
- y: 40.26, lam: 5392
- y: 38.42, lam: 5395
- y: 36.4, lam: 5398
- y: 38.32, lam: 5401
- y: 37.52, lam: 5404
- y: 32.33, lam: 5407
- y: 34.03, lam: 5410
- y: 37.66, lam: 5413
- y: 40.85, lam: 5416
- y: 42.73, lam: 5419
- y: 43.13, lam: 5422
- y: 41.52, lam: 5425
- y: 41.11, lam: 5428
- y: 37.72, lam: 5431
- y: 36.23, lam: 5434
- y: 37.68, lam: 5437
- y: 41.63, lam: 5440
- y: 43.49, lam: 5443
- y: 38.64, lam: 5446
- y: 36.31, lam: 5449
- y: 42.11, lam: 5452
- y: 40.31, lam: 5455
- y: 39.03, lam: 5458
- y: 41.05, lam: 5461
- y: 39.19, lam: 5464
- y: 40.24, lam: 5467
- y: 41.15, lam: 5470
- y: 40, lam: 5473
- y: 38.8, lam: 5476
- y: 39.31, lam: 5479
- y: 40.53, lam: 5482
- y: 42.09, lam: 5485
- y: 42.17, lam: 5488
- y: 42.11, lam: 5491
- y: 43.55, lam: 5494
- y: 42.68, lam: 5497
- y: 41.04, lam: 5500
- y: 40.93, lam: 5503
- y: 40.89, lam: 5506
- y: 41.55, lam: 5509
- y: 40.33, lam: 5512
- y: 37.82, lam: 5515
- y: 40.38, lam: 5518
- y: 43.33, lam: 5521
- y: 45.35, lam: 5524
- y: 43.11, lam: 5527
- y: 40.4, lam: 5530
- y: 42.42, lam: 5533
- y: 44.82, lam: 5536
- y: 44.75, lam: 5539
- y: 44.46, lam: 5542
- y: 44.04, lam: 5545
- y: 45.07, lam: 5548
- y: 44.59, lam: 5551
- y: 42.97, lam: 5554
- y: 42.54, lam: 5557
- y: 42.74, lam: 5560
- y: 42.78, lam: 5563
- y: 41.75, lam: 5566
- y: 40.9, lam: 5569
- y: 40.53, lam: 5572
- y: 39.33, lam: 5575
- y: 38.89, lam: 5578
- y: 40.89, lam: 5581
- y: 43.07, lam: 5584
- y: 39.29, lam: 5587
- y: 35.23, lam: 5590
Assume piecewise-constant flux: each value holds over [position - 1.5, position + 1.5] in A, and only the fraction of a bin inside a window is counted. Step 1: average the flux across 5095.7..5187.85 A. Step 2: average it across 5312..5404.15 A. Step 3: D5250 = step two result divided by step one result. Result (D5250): 1.53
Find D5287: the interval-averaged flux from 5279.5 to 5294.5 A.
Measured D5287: 39.2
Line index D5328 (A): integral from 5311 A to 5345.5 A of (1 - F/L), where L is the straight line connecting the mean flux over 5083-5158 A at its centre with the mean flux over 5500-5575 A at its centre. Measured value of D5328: -3.5 A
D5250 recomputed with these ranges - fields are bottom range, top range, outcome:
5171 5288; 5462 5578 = 1.35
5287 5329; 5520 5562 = 1.11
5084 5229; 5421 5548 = 1.51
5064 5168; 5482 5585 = 1.51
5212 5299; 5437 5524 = 1.15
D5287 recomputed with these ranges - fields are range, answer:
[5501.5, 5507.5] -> 40.9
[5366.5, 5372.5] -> 33.7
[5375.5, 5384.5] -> 42.2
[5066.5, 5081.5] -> 28.8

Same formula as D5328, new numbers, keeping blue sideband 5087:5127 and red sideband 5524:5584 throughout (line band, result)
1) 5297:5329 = -3.6 A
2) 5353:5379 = -1.7 A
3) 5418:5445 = -1.2 A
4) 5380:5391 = -1.4 A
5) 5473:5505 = -0.6 A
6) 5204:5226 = 1.2 A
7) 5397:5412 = 0.9 A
